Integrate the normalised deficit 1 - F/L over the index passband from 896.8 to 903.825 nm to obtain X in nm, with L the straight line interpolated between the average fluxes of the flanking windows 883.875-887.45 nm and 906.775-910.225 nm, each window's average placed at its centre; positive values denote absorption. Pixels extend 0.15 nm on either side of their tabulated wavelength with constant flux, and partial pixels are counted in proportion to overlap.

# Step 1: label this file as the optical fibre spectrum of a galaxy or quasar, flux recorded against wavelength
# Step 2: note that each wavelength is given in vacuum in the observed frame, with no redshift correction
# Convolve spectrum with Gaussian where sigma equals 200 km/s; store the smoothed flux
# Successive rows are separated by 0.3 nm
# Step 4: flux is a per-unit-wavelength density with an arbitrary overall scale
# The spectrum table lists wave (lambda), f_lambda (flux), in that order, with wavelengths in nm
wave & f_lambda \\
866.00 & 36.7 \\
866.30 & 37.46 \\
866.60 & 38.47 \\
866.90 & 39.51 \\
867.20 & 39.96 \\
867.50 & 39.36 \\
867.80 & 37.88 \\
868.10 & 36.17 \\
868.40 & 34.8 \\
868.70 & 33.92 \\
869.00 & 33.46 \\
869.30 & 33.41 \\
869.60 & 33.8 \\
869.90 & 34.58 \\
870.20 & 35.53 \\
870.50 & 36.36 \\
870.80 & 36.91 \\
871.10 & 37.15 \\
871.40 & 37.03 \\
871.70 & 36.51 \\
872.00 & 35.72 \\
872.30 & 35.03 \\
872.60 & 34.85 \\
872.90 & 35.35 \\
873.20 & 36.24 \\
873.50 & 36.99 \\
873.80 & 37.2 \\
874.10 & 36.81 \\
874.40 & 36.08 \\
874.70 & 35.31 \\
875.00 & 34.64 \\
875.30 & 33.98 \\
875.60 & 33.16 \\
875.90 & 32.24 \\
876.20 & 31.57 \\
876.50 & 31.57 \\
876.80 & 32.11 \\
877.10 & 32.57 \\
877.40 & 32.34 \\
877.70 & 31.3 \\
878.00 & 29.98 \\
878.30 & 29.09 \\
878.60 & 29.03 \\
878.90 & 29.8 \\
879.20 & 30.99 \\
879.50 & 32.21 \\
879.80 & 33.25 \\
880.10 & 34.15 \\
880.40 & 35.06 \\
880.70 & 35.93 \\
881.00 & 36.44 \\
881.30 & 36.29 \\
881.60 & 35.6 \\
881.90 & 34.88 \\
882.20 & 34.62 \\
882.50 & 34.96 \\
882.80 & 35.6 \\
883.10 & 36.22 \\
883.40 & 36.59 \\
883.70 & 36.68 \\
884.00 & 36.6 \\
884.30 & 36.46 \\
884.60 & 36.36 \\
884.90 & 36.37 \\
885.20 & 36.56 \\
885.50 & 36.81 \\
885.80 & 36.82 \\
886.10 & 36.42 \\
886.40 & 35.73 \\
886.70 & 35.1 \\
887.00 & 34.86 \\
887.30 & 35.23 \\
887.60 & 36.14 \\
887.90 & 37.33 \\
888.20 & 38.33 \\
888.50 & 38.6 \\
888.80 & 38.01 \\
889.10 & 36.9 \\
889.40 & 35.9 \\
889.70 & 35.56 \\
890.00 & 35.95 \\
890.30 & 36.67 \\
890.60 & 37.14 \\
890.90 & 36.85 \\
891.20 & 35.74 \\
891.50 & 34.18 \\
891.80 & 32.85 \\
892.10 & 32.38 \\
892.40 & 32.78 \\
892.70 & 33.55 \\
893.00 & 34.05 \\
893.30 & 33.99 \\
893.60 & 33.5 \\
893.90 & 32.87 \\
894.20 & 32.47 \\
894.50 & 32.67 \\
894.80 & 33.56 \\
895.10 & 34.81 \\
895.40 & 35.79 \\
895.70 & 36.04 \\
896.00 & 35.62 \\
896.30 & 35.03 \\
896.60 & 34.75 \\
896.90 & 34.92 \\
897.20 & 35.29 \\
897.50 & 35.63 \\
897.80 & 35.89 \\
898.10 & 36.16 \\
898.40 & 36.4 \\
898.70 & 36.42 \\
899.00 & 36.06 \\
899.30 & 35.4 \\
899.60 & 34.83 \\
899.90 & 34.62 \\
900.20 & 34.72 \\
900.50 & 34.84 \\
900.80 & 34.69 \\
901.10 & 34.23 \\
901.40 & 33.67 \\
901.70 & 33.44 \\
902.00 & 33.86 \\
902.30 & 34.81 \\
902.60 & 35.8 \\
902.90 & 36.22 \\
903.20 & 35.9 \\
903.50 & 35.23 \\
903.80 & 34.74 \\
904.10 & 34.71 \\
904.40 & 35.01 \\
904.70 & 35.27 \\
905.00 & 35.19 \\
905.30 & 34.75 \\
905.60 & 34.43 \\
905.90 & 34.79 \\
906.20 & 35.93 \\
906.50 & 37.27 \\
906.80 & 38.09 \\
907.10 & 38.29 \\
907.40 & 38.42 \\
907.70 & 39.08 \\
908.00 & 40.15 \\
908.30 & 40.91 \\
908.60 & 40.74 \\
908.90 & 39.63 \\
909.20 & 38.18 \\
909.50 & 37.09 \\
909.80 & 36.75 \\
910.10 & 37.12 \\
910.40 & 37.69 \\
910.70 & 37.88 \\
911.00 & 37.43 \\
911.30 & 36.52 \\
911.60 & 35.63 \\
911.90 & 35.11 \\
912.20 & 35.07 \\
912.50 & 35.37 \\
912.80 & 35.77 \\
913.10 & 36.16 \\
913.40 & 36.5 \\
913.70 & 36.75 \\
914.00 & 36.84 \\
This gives 0.488 nm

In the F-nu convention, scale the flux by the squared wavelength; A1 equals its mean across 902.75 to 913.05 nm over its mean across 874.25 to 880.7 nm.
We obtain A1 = 1.21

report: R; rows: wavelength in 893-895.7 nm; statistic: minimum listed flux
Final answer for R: 32.47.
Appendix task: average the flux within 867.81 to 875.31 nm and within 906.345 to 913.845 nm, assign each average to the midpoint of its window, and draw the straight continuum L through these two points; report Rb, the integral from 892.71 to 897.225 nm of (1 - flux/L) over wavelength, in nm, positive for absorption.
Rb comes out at 0.30 nm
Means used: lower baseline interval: 35.6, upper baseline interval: 37.5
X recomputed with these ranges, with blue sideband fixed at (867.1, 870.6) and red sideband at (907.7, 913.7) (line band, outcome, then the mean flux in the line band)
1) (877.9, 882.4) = 0.37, 33.2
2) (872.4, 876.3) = 0.10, 35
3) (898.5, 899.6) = 0.03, 35.8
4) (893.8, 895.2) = 0.13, 33.2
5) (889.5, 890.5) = 0.01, 36.1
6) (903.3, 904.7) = 0.08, 35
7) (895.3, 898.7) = 0.11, 35.6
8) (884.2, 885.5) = 0.00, 36.5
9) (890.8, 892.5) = 0.12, 34.1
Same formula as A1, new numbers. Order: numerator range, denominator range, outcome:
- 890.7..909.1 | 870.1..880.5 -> 1.10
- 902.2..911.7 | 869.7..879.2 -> 1.17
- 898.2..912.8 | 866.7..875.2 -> 1.08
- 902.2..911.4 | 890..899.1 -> 1.09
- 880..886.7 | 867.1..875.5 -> 1.03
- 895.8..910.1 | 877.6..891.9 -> 1.07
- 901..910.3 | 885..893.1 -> 1.06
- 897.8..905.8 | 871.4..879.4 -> 1.11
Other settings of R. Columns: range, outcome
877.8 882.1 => 29.03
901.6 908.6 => 33.44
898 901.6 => 33.67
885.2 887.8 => 34.86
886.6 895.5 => 32.38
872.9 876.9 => 31.57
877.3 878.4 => 29.09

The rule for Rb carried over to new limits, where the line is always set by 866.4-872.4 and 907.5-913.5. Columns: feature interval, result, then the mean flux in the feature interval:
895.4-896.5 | 0.04 nm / 35.6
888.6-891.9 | 0.07 nm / 36.1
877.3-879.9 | 0.41 nm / 30.8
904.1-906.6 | 0.14 nm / 35.3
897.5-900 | 0.09 nm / 35.7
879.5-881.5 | 0.09 nm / 35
